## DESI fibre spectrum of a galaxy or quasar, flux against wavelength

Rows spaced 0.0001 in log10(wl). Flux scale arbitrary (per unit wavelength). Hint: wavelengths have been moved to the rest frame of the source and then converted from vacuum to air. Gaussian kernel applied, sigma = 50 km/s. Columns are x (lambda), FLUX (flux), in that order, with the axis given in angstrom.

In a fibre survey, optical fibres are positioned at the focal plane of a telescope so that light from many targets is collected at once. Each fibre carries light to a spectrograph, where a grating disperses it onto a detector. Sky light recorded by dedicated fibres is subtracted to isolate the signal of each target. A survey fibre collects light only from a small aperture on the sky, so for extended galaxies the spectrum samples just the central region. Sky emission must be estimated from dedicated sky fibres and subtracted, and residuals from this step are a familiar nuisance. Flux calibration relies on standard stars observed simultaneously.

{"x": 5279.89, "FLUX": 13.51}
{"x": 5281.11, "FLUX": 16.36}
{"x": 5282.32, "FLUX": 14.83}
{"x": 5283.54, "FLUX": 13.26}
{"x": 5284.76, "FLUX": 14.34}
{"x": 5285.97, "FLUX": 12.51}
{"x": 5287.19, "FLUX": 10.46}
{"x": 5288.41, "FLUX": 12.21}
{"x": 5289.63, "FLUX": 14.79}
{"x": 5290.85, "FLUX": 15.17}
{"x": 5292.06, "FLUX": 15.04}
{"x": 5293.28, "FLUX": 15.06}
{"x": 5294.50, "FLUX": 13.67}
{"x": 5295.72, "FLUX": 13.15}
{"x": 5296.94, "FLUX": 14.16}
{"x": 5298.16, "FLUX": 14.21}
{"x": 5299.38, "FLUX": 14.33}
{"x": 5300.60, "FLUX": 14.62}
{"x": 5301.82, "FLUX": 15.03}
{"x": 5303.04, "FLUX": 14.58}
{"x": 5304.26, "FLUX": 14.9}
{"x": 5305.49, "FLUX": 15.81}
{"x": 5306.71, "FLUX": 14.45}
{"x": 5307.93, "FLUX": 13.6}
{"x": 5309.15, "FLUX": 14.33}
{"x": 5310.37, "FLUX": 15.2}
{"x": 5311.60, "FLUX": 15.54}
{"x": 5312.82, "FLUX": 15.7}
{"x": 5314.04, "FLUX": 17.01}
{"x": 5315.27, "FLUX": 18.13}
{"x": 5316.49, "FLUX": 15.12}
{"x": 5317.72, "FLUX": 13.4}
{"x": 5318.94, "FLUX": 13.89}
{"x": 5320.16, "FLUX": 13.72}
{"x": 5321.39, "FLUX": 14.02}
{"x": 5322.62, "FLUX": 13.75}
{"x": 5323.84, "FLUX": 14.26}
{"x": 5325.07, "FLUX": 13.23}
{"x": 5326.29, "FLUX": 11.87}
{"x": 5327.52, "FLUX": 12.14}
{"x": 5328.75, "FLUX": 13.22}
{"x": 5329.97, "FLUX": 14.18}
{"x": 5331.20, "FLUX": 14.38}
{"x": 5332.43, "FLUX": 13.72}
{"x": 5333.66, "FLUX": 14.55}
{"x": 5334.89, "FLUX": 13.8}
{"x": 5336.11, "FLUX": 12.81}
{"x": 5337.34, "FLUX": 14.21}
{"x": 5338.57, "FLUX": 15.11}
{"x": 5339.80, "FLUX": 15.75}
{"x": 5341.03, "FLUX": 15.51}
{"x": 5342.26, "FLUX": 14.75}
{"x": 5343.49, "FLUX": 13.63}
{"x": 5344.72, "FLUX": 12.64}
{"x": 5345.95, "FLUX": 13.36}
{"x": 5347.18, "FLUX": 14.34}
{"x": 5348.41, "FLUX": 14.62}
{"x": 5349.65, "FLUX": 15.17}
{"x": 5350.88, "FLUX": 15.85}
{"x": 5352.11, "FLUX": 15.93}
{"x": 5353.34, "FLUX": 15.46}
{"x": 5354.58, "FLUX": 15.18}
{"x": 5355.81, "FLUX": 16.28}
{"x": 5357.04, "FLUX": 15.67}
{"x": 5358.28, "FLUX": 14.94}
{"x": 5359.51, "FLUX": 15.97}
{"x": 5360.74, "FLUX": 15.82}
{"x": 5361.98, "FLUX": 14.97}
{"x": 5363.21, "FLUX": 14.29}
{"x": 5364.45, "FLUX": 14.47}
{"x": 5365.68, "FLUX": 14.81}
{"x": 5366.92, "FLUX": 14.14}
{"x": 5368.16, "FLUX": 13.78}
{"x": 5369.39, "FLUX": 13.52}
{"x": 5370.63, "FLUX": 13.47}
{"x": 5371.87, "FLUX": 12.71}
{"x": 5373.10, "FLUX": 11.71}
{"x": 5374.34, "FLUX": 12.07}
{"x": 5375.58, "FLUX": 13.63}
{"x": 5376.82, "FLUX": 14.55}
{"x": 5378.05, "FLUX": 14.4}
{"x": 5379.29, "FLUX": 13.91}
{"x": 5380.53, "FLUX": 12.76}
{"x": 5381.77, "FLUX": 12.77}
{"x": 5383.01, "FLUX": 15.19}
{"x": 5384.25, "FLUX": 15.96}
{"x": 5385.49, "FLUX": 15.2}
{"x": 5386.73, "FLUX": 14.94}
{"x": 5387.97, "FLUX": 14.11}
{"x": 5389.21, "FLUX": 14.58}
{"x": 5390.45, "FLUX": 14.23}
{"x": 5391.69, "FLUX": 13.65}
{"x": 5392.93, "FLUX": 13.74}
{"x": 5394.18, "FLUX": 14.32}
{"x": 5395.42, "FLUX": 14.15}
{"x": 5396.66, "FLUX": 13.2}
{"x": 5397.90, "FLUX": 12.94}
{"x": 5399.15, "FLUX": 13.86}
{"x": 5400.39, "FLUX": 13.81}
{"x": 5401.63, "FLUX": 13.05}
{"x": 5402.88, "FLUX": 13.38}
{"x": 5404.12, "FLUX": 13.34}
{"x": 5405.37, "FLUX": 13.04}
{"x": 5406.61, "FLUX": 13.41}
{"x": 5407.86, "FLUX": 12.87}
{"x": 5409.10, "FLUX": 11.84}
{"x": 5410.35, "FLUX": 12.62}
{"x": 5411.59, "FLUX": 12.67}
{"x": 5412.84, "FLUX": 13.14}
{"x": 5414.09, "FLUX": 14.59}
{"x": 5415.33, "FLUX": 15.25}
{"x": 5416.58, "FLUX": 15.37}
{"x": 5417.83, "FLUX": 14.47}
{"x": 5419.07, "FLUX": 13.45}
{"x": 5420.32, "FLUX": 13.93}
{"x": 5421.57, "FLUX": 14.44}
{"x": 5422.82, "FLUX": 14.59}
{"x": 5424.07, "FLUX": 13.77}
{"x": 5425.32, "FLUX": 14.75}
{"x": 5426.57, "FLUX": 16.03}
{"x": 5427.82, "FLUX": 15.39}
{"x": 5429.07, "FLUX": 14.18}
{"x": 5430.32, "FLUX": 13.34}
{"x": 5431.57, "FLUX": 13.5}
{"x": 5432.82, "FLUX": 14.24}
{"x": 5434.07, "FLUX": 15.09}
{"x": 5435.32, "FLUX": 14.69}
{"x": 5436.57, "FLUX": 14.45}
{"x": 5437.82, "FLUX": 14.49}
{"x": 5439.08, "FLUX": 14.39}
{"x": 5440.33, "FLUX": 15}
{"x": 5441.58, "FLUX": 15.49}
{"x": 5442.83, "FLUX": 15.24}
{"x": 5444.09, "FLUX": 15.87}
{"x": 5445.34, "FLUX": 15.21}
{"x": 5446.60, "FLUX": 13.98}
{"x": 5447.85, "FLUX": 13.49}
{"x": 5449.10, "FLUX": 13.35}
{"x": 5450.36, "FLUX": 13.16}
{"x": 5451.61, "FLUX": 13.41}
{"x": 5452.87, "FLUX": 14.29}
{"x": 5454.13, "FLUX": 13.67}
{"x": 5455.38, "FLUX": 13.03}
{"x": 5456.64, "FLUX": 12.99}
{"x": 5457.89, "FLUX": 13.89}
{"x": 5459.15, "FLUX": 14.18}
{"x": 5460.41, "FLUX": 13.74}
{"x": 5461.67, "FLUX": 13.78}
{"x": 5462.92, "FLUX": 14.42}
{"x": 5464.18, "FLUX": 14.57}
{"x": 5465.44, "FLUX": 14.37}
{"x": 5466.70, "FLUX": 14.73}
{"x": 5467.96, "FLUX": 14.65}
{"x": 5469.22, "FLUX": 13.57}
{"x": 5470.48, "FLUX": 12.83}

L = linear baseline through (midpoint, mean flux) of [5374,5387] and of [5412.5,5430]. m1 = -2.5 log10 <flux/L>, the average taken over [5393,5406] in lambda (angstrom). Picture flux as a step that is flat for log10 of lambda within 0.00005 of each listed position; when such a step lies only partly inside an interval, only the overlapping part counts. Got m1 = 0.06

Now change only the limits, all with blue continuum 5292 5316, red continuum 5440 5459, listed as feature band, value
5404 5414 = 0.11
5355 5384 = 0.03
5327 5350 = 0.05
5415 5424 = -0.01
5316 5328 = 0.10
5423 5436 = -0.02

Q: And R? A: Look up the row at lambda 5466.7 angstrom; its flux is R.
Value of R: 14.73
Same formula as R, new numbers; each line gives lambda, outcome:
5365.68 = 14.81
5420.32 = 13.93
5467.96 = 14.65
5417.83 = 14.47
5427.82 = 15.39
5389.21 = 14.58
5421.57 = 14.44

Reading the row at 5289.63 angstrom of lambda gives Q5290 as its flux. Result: 14.79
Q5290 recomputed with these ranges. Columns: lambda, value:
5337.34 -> 14.21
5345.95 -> 13.36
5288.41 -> 12.21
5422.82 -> 14.59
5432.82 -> 14.24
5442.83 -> 15.24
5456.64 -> 12.99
